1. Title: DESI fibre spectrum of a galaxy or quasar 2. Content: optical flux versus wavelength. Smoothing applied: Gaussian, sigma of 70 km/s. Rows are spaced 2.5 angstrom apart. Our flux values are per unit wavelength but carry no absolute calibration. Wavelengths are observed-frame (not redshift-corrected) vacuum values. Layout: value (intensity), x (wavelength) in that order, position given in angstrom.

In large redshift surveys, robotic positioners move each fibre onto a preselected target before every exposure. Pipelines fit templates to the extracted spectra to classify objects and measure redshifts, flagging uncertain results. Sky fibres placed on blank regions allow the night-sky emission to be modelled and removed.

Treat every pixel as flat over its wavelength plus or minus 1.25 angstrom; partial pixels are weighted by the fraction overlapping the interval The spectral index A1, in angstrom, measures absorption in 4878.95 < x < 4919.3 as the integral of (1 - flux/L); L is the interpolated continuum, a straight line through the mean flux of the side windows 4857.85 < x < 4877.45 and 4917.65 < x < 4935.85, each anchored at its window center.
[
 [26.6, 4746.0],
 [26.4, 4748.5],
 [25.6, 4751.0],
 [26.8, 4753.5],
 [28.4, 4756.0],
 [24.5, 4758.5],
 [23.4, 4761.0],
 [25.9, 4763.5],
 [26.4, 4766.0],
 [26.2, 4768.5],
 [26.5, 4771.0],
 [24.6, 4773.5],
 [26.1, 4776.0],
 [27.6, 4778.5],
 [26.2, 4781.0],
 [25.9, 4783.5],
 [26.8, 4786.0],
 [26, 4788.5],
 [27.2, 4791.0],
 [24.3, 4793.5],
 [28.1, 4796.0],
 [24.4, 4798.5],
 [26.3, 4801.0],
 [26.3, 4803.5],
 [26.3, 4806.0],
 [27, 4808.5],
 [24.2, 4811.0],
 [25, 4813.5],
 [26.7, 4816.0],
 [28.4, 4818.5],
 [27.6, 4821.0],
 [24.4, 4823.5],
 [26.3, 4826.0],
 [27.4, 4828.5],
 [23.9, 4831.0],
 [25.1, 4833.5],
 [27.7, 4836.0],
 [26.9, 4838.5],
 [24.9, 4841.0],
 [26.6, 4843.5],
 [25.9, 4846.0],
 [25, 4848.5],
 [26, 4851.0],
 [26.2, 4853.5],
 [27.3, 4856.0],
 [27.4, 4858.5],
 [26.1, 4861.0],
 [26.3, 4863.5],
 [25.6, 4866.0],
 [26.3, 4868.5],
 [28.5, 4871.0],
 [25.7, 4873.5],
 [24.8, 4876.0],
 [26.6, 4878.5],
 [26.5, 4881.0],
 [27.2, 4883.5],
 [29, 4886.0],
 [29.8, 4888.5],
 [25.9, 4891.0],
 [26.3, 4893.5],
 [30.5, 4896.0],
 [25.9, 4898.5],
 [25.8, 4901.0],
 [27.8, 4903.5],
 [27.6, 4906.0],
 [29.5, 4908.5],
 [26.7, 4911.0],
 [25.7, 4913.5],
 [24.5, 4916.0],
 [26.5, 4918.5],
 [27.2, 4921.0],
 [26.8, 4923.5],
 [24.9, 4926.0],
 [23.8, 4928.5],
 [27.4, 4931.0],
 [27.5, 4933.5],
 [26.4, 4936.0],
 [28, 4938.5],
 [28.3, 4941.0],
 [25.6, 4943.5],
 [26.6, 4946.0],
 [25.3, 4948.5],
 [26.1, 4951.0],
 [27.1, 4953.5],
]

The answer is -1.4 angstrom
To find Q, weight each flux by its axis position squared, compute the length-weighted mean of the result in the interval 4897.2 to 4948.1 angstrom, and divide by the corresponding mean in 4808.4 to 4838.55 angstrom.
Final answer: 1.06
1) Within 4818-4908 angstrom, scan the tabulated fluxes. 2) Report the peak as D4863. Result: 30.5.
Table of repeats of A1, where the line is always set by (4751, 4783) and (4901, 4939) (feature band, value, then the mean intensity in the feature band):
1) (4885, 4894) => -0.4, 27.8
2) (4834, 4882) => 0.1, 26.3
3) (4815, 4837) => -0.1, 26.4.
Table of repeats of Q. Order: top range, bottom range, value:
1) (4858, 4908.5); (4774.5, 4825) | 1.07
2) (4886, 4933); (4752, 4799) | 1.09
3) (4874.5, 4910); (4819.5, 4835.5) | 1.08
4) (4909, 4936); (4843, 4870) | 1.03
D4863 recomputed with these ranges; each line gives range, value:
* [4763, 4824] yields 28.4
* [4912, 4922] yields 27.2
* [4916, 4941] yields 28.3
